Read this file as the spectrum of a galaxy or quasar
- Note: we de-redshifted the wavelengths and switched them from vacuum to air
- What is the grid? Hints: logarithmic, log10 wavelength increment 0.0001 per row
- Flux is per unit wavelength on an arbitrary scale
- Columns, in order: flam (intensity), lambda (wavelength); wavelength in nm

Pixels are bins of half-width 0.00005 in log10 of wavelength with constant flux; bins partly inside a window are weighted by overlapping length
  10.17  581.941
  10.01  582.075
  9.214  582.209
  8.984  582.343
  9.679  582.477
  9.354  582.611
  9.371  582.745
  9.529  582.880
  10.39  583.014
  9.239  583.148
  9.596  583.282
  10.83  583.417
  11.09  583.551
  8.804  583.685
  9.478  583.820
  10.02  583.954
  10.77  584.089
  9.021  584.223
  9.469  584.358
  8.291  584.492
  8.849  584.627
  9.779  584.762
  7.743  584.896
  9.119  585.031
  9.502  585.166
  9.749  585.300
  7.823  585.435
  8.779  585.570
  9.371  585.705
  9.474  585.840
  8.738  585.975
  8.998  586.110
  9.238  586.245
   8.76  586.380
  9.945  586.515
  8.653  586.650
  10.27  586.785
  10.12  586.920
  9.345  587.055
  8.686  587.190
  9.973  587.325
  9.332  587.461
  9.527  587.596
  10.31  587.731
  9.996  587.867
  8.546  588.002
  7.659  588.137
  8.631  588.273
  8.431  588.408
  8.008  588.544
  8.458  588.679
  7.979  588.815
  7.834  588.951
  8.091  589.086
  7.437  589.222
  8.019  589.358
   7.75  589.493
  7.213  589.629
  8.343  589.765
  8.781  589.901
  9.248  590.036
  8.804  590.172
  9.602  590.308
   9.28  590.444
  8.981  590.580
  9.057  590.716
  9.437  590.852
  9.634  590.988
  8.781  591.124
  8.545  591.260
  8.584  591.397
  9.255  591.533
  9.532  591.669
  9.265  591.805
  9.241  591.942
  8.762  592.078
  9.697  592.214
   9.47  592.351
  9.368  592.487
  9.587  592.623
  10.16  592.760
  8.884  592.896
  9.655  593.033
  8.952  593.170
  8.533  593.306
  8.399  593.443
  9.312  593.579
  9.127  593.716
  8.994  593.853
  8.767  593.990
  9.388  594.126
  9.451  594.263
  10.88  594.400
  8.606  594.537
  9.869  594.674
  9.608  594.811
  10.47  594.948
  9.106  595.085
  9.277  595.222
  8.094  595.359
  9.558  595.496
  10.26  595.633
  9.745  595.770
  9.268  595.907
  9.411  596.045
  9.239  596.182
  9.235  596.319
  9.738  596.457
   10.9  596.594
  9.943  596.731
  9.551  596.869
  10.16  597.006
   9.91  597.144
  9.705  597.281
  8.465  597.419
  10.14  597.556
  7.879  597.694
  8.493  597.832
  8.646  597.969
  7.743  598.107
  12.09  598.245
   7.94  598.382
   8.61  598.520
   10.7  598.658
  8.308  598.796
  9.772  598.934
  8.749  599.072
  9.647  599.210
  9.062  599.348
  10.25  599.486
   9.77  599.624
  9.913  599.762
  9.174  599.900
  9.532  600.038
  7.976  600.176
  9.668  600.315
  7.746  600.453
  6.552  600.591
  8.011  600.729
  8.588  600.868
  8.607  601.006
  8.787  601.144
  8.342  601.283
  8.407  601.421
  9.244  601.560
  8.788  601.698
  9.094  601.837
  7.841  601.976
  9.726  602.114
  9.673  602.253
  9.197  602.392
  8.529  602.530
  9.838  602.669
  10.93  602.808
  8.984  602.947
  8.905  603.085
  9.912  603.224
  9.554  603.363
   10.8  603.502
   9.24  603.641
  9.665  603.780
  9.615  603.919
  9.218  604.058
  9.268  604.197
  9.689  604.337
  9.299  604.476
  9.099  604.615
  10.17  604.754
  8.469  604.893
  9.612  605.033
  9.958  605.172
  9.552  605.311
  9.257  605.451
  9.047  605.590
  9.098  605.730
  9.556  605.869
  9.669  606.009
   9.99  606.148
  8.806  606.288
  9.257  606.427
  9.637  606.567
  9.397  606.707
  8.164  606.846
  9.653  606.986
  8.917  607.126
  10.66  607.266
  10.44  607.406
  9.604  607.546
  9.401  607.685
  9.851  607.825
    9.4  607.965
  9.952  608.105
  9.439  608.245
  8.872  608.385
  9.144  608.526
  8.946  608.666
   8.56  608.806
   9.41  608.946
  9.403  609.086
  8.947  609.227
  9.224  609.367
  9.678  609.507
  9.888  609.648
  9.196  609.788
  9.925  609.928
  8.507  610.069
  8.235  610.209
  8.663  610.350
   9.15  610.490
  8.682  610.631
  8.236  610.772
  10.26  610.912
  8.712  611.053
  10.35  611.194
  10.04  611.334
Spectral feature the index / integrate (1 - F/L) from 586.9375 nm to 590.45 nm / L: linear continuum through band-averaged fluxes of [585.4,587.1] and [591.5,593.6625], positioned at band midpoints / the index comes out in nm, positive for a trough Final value 0.21 nm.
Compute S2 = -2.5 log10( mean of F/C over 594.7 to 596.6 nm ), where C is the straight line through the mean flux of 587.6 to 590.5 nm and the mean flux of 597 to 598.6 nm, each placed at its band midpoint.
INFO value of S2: -0.07 mag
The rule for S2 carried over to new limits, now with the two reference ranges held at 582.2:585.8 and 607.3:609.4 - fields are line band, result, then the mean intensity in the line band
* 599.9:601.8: 0.11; 8.52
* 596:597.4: -0.04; 9.74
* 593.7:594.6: 0.01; 9.33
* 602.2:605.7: -0.01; 9.49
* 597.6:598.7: 0.05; 9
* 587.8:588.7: 0.10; 8.54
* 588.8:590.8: 0.12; 8.45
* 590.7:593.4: 0.02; 9.21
